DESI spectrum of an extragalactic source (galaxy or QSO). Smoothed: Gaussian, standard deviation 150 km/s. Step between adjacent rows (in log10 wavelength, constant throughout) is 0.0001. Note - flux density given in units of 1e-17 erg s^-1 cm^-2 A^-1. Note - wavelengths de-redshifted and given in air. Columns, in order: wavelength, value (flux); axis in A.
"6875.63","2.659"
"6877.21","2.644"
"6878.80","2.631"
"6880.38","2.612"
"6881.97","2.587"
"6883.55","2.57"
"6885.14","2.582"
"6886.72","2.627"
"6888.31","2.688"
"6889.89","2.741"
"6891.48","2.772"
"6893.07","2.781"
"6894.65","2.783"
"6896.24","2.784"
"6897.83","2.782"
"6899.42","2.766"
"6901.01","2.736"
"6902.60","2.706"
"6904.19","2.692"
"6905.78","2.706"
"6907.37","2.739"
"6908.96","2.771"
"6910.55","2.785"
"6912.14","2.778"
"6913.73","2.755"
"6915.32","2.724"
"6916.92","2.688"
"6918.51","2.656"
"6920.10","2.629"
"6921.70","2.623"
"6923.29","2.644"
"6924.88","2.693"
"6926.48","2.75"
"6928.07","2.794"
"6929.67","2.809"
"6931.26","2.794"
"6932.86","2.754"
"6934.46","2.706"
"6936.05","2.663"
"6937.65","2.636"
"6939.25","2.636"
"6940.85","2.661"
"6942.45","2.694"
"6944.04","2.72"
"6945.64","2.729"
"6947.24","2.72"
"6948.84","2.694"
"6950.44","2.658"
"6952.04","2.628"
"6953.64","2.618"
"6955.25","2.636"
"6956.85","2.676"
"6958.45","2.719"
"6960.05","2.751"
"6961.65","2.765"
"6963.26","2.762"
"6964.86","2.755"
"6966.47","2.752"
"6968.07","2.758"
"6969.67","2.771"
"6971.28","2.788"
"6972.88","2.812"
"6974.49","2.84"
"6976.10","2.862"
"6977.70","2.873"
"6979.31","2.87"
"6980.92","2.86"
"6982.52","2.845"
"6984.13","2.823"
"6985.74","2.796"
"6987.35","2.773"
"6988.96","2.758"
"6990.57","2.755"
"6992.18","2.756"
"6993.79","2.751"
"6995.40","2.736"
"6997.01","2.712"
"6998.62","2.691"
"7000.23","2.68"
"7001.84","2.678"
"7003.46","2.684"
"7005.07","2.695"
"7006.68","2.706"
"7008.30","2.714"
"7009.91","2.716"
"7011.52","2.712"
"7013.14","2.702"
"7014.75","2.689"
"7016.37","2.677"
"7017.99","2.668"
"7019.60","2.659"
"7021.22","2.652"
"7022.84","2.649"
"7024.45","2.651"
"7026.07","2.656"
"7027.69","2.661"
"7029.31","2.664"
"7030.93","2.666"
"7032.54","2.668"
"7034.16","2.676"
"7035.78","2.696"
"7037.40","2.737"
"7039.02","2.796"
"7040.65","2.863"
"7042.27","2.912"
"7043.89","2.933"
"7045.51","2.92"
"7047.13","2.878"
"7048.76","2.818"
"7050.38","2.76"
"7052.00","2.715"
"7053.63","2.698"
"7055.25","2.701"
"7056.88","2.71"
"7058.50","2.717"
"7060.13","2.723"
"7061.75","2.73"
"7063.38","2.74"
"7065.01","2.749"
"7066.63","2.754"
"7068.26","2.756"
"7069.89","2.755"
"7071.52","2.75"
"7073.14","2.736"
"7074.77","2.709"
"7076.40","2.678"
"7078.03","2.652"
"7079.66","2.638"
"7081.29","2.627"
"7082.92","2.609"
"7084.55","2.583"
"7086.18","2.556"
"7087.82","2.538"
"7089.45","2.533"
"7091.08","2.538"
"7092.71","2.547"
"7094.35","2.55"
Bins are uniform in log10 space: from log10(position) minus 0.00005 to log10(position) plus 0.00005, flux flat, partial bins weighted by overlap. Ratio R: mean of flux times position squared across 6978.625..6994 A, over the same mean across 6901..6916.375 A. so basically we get 1.0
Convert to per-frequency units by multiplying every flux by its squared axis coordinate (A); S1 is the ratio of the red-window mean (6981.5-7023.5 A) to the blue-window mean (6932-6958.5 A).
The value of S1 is 1.03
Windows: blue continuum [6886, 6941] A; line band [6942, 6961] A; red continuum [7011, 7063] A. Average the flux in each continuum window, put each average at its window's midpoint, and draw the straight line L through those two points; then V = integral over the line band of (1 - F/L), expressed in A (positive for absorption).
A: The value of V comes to 0.3 A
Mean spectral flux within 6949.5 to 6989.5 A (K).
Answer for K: 2.77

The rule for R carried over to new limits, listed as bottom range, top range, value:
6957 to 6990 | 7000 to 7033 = 0.97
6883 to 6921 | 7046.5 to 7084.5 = 1.05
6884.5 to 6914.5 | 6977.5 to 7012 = 1.03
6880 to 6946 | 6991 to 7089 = 1.04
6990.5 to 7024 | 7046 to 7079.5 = 1.03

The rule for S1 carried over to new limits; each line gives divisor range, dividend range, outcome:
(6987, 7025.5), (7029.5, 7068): 1.03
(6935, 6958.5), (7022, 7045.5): 1.05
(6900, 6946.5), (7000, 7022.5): 1.02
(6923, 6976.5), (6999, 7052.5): 1.02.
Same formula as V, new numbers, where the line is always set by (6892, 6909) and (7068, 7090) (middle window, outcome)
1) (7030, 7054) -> -1.0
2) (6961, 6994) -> -1.1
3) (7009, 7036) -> 0.1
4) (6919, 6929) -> 0.2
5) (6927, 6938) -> 0.0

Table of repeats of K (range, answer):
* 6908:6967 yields 2.71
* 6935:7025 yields 2.73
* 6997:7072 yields 2.73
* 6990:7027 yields 2.69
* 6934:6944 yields 2.67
